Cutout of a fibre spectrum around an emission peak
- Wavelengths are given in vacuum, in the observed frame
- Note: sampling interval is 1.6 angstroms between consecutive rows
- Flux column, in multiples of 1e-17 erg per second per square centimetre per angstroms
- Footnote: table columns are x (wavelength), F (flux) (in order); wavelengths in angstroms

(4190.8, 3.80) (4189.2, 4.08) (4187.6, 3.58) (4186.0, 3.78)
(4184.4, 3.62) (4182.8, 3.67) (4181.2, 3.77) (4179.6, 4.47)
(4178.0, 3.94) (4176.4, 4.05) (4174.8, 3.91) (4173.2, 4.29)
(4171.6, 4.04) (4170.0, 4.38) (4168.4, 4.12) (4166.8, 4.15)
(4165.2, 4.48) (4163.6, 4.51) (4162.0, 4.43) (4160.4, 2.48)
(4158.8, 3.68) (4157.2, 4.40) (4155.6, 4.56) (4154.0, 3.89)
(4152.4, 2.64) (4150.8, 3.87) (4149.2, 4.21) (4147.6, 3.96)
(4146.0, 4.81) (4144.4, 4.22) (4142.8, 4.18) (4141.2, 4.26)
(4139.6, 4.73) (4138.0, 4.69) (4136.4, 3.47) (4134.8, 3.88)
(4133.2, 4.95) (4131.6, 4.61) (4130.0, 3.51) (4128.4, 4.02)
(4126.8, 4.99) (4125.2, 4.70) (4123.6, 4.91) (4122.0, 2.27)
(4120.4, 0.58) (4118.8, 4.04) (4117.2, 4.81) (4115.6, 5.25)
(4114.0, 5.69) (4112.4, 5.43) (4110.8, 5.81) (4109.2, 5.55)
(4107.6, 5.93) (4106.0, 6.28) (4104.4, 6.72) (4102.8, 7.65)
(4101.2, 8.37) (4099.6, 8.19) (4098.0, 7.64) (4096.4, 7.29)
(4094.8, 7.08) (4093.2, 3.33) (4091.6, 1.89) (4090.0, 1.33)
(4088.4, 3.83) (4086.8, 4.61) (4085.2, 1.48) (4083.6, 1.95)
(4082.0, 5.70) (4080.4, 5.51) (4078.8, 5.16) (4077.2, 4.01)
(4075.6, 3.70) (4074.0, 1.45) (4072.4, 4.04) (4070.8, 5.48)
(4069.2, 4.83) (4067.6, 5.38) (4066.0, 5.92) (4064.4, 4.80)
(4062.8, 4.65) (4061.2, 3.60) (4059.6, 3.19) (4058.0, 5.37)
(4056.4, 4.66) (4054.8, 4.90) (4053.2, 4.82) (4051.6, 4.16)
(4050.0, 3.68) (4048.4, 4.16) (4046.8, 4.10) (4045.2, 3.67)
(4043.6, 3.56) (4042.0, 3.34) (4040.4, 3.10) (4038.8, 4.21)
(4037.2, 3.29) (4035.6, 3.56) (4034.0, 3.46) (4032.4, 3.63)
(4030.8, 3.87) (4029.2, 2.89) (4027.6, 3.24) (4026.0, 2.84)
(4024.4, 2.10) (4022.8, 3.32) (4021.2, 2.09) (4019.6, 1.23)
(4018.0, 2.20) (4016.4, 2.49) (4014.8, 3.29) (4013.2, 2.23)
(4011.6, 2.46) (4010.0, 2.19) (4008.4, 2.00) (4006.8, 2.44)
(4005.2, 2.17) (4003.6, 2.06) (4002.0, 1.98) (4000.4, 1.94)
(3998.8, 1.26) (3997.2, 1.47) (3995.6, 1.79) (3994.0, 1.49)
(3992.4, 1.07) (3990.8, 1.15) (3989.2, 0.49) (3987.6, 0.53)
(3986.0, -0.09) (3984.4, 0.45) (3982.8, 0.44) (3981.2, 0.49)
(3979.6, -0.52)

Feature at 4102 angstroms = Ly-alpha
